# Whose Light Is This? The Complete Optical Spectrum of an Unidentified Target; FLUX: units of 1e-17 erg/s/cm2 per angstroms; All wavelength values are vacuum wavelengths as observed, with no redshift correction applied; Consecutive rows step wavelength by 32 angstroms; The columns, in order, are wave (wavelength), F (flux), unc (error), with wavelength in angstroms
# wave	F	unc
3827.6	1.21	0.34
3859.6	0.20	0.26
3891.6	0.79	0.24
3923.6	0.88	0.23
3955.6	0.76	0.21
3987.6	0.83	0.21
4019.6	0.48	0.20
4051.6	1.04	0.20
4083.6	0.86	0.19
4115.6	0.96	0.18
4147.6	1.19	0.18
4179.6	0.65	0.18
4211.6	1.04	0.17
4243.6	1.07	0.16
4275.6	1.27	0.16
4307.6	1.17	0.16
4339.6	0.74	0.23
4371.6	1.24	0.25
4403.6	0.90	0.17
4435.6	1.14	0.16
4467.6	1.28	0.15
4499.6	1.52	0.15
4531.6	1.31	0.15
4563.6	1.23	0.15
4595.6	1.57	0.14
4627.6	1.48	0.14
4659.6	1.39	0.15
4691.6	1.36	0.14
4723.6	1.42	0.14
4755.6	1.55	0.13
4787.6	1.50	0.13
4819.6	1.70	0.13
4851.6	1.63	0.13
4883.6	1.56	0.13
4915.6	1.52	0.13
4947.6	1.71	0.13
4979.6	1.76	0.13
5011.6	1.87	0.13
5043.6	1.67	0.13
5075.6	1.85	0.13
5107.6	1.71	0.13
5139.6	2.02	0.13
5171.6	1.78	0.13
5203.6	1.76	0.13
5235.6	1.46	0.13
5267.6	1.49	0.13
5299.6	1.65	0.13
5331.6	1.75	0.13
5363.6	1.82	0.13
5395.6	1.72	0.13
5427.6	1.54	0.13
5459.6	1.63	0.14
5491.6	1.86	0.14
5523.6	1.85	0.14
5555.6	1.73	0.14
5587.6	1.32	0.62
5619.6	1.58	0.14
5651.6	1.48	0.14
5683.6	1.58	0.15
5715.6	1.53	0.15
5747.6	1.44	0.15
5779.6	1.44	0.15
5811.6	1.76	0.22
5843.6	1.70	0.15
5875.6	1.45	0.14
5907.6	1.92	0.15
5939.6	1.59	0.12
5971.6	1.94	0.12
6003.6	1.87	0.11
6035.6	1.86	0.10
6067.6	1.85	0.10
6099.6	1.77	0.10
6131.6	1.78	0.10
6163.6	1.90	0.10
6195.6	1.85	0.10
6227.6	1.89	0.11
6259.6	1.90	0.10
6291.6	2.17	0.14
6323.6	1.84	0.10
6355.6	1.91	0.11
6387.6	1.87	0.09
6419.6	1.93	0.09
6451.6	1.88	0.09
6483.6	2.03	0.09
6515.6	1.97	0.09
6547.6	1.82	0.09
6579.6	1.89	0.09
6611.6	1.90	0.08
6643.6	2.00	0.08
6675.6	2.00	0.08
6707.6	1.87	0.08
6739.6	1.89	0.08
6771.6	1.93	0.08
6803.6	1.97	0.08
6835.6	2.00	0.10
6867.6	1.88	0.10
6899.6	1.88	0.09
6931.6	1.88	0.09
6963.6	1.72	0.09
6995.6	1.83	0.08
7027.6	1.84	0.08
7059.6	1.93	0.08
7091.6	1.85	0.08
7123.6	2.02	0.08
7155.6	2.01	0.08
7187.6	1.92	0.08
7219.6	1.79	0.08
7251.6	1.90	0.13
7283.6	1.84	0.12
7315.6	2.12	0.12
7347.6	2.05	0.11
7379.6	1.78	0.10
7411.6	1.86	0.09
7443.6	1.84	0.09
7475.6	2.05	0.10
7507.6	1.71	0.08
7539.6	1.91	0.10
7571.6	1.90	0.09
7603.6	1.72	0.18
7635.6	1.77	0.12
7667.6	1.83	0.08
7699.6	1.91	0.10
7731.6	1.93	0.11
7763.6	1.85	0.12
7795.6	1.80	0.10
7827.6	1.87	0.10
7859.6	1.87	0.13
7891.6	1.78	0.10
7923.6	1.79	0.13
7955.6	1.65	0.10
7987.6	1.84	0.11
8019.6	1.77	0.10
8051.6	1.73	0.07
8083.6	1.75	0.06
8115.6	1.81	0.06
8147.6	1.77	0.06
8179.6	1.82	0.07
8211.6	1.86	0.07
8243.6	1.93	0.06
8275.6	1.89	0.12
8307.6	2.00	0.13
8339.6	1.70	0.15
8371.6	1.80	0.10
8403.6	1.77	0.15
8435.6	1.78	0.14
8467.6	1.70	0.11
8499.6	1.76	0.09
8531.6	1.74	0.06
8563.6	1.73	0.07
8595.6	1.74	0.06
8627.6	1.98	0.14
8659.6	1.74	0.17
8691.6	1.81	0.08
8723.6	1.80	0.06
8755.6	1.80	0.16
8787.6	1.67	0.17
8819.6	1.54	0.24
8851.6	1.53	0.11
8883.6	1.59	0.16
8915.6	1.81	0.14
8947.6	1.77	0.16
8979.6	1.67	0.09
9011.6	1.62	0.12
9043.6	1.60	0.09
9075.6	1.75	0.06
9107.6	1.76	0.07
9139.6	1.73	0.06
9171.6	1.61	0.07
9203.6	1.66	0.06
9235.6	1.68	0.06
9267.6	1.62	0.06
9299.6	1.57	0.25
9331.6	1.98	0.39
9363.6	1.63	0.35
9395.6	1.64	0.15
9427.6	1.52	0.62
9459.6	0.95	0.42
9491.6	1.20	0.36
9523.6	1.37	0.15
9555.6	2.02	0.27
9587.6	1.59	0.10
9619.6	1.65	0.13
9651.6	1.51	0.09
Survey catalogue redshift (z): 0.11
